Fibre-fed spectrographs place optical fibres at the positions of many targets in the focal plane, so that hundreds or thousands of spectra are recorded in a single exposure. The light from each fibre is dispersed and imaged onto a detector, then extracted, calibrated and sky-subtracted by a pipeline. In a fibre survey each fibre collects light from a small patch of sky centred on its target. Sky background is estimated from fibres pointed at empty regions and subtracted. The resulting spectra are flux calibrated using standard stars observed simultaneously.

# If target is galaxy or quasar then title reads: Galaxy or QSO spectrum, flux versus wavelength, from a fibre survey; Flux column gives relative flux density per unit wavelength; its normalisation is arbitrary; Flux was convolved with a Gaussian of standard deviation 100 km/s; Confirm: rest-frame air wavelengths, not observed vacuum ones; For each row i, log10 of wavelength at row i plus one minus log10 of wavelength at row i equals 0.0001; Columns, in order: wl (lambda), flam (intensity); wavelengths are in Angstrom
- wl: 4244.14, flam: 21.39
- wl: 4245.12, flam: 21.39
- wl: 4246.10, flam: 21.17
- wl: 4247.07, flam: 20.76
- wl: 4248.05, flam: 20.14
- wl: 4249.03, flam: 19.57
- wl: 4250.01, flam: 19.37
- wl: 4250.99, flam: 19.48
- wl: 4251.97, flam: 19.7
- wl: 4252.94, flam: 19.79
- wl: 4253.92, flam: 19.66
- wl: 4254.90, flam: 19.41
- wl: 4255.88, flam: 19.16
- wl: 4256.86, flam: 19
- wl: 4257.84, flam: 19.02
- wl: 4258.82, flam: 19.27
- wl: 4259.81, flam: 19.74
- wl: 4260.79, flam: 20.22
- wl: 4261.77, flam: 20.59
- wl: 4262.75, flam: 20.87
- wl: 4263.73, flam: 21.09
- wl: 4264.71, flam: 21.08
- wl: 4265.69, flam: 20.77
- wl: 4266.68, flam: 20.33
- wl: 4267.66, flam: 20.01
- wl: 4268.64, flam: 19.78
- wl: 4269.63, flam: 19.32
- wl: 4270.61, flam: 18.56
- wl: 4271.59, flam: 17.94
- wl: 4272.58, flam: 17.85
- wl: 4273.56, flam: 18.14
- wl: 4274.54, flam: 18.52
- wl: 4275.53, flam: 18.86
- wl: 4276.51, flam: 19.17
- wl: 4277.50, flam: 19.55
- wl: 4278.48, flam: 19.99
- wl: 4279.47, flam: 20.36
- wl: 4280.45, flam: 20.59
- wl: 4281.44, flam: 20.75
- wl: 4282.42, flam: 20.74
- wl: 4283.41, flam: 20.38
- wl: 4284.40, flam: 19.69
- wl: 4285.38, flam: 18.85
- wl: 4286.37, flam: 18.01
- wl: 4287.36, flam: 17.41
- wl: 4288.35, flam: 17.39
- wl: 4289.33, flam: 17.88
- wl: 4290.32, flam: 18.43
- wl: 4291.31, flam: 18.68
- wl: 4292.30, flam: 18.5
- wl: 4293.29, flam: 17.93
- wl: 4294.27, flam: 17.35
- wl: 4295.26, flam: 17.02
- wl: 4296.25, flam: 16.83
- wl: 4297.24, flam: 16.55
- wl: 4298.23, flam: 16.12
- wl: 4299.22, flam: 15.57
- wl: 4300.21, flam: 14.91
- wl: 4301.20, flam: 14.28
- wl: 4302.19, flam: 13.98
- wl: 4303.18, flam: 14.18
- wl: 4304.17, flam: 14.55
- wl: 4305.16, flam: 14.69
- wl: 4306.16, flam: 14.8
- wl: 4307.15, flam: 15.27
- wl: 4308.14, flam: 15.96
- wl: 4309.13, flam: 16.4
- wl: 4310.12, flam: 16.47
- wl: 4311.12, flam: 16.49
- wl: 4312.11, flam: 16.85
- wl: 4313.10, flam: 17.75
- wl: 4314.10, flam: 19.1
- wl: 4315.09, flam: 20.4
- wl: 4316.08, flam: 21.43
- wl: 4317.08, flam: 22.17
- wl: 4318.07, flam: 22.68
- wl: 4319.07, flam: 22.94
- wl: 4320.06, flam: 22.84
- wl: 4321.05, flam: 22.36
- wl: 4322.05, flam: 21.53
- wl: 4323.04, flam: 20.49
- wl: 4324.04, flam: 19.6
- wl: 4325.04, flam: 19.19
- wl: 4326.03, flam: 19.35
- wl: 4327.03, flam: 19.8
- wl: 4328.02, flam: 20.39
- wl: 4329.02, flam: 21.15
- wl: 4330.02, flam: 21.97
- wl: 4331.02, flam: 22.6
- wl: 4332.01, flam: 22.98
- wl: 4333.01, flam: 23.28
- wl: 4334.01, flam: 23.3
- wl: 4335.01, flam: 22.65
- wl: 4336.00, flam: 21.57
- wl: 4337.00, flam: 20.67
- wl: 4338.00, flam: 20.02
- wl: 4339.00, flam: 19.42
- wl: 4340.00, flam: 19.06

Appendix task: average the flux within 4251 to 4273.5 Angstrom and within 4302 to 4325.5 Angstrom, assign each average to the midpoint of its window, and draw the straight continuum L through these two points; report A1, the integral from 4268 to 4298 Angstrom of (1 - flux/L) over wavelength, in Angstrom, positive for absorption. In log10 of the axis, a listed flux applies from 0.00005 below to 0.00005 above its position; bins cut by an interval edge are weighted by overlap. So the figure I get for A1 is 0.8 Angstrom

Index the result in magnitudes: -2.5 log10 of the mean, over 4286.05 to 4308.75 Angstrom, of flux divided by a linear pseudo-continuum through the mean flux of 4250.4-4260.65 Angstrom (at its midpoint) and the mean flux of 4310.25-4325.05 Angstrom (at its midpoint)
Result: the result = 0.22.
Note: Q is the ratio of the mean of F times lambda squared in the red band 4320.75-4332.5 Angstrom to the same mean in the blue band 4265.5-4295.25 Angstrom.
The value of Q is 1.12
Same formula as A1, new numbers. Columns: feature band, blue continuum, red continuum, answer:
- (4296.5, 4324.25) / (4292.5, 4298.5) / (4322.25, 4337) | 1.70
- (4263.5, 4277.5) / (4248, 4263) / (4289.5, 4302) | -0.57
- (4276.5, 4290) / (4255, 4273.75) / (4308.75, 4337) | 0.42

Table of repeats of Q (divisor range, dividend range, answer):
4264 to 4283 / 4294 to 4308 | 0.80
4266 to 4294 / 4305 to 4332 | 1.05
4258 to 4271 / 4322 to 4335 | 1.09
